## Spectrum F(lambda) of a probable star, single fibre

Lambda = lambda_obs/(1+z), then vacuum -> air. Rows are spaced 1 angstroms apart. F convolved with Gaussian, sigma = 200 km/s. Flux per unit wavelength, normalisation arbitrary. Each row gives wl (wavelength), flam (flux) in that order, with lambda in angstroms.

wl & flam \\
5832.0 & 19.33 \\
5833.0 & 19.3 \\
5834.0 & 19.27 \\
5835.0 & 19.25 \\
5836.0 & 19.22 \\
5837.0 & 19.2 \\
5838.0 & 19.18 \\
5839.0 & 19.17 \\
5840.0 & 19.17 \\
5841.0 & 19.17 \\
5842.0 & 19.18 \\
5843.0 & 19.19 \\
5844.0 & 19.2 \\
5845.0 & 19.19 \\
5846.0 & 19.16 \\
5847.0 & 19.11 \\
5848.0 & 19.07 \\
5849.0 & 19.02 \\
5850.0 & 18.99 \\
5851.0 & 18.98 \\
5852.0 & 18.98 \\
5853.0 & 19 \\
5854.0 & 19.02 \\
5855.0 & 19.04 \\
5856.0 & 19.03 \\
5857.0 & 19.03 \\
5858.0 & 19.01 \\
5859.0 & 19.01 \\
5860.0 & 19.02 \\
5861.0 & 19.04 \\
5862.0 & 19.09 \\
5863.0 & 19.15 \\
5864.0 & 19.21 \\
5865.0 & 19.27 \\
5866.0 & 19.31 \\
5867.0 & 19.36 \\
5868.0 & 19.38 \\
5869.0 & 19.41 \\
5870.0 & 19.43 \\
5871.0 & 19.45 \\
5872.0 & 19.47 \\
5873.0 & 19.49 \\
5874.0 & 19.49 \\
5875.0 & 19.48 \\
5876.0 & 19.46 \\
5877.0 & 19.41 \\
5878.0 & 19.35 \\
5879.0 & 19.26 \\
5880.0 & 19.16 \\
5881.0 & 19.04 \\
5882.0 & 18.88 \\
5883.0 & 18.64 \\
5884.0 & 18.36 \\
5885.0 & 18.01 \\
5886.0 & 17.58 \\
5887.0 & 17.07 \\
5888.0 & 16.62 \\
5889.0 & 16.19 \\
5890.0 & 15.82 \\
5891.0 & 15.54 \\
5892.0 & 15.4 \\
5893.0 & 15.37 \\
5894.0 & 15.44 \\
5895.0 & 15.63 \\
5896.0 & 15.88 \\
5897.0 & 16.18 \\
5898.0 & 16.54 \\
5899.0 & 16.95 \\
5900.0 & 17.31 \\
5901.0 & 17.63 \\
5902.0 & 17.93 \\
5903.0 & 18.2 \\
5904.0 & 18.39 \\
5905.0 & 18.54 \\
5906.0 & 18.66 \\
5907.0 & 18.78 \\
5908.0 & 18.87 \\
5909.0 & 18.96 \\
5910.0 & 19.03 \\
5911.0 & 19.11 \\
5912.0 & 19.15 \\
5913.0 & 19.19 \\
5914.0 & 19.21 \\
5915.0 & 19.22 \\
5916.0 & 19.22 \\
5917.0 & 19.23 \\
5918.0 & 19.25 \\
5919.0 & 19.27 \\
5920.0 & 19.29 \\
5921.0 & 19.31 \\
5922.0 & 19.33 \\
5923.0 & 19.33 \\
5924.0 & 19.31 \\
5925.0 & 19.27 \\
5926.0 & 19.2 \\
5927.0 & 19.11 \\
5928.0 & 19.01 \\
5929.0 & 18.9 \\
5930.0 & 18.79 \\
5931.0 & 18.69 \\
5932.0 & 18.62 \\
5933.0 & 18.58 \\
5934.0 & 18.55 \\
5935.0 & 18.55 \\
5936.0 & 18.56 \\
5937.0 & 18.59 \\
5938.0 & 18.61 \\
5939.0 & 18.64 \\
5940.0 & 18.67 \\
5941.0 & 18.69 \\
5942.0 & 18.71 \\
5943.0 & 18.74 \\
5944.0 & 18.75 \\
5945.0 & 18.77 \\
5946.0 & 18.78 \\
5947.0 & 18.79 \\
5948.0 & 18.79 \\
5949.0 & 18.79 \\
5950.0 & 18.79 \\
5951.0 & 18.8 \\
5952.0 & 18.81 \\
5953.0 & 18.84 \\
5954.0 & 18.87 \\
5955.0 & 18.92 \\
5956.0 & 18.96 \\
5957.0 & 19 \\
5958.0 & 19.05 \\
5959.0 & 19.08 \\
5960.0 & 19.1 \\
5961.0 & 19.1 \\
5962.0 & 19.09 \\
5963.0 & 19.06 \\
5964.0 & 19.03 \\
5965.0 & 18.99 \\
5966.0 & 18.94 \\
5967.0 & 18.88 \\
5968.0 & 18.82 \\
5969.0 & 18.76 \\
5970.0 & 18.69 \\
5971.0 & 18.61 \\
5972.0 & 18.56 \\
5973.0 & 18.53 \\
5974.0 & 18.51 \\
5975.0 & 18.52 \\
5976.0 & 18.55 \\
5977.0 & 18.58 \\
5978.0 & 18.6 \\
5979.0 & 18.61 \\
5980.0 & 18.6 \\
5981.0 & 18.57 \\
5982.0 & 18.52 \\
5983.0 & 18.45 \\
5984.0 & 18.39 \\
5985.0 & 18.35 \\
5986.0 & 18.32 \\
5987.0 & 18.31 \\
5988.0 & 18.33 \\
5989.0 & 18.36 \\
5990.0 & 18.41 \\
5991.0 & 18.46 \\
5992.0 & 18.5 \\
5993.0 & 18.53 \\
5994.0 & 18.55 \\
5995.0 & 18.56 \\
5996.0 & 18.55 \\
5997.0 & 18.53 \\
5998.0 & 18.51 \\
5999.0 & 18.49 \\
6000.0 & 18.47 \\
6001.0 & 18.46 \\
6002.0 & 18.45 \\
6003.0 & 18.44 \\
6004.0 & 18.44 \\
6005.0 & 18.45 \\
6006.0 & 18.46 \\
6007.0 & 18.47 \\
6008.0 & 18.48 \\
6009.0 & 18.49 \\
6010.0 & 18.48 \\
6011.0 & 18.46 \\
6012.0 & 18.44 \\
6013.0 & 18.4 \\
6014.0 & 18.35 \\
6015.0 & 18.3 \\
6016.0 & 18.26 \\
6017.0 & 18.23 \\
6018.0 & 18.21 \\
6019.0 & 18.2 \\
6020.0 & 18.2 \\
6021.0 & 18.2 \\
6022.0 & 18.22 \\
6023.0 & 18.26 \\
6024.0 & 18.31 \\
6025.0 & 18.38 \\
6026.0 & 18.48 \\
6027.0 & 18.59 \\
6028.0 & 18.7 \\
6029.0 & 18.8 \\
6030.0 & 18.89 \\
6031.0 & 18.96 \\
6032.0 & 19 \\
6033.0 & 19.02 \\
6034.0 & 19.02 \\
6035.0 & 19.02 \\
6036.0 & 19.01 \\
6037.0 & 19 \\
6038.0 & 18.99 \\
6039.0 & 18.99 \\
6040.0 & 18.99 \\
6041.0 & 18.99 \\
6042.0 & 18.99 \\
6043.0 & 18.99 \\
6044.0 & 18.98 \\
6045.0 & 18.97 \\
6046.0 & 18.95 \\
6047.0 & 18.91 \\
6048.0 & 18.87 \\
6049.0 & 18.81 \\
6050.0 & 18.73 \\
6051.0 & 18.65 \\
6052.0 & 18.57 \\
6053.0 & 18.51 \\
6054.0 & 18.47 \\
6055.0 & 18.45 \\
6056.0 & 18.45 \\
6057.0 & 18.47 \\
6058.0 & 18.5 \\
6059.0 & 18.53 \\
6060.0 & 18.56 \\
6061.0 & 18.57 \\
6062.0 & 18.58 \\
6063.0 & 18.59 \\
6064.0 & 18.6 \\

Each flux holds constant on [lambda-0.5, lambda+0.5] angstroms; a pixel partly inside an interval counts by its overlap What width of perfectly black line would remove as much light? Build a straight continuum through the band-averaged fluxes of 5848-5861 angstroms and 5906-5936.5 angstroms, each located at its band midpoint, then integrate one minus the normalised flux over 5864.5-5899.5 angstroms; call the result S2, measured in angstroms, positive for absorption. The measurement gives 1.9 angstroms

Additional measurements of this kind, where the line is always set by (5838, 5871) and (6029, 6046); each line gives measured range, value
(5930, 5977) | 0.7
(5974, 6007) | 0.9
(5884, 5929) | 2.5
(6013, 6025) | 0.5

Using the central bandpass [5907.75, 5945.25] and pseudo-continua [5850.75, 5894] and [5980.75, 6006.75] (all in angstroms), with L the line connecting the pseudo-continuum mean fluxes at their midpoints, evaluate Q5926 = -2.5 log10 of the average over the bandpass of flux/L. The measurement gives -0.03 mag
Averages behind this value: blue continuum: 18.5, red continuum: 18.5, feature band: 19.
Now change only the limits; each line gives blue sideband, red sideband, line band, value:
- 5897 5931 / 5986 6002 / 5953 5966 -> -0.025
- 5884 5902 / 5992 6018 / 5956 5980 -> -0.060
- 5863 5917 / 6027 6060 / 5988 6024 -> 0.016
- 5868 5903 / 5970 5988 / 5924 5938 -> -0.039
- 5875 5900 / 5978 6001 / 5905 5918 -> -0.084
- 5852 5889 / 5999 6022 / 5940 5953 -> -0.008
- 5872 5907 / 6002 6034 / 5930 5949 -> -0.039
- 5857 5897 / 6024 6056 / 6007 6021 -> 0.022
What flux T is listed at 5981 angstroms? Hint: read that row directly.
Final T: 18.57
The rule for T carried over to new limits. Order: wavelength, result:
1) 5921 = 19.31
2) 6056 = 18.45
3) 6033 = 19.02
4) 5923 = 19.33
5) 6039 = 18.99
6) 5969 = 18.76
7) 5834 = 19.27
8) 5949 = 18.79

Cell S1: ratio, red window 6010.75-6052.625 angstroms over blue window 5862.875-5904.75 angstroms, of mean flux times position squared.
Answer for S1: 1.09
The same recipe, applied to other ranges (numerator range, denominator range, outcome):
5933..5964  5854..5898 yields 1.06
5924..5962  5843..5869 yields 1.01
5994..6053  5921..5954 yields 1.02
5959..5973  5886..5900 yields 1.20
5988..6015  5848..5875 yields 1.01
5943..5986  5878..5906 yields 1.11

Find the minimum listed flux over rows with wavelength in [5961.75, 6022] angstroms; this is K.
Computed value 18.2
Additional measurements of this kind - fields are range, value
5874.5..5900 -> 15.37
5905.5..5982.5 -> 18.51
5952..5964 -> 18.81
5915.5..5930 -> 18.79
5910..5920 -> 19.03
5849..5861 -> 18.98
